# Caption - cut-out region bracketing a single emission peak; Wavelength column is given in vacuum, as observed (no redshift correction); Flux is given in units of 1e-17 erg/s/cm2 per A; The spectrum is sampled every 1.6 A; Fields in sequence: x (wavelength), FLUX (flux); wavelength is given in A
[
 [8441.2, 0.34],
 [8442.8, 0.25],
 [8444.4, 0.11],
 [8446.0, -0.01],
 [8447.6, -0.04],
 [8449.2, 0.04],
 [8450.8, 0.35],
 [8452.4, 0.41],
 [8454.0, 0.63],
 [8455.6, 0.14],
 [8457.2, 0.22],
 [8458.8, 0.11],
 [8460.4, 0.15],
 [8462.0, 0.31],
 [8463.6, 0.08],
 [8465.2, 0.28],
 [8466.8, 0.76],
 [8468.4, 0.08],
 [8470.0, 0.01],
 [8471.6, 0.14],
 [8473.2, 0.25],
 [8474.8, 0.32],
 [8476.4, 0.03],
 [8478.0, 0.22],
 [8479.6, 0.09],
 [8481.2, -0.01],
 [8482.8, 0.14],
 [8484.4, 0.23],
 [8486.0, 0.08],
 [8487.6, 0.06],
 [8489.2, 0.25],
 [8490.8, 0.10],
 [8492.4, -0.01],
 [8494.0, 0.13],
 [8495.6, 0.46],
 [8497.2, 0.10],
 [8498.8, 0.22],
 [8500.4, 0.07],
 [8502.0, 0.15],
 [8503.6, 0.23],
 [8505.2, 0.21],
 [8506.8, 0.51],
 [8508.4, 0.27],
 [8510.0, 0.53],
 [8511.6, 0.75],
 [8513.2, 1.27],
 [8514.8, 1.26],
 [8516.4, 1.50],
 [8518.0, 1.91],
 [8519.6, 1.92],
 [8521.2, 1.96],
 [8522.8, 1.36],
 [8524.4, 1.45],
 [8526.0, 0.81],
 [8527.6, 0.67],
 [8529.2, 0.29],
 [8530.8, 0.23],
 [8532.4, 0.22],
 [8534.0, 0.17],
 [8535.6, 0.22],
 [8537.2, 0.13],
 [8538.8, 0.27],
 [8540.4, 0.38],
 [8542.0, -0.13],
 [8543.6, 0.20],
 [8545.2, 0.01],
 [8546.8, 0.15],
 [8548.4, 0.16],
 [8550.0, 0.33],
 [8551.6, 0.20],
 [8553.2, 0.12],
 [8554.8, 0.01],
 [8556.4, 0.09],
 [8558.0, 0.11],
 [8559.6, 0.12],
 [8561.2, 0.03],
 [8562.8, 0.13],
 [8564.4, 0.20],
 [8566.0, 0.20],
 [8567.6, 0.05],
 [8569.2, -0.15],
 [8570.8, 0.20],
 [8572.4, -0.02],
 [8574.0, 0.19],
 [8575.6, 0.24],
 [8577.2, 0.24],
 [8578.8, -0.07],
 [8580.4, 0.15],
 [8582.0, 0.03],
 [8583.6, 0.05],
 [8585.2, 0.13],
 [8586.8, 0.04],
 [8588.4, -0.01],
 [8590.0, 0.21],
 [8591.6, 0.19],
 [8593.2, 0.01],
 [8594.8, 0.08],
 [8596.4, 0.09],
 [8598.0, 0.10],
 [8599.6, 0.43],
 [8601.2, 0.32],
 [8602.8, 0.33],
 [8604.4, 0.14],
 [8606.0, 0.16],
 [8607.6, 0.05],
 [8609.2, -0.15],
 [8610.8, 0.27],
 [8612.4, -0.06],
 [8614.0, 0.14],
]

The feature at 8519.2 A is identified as [O II]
